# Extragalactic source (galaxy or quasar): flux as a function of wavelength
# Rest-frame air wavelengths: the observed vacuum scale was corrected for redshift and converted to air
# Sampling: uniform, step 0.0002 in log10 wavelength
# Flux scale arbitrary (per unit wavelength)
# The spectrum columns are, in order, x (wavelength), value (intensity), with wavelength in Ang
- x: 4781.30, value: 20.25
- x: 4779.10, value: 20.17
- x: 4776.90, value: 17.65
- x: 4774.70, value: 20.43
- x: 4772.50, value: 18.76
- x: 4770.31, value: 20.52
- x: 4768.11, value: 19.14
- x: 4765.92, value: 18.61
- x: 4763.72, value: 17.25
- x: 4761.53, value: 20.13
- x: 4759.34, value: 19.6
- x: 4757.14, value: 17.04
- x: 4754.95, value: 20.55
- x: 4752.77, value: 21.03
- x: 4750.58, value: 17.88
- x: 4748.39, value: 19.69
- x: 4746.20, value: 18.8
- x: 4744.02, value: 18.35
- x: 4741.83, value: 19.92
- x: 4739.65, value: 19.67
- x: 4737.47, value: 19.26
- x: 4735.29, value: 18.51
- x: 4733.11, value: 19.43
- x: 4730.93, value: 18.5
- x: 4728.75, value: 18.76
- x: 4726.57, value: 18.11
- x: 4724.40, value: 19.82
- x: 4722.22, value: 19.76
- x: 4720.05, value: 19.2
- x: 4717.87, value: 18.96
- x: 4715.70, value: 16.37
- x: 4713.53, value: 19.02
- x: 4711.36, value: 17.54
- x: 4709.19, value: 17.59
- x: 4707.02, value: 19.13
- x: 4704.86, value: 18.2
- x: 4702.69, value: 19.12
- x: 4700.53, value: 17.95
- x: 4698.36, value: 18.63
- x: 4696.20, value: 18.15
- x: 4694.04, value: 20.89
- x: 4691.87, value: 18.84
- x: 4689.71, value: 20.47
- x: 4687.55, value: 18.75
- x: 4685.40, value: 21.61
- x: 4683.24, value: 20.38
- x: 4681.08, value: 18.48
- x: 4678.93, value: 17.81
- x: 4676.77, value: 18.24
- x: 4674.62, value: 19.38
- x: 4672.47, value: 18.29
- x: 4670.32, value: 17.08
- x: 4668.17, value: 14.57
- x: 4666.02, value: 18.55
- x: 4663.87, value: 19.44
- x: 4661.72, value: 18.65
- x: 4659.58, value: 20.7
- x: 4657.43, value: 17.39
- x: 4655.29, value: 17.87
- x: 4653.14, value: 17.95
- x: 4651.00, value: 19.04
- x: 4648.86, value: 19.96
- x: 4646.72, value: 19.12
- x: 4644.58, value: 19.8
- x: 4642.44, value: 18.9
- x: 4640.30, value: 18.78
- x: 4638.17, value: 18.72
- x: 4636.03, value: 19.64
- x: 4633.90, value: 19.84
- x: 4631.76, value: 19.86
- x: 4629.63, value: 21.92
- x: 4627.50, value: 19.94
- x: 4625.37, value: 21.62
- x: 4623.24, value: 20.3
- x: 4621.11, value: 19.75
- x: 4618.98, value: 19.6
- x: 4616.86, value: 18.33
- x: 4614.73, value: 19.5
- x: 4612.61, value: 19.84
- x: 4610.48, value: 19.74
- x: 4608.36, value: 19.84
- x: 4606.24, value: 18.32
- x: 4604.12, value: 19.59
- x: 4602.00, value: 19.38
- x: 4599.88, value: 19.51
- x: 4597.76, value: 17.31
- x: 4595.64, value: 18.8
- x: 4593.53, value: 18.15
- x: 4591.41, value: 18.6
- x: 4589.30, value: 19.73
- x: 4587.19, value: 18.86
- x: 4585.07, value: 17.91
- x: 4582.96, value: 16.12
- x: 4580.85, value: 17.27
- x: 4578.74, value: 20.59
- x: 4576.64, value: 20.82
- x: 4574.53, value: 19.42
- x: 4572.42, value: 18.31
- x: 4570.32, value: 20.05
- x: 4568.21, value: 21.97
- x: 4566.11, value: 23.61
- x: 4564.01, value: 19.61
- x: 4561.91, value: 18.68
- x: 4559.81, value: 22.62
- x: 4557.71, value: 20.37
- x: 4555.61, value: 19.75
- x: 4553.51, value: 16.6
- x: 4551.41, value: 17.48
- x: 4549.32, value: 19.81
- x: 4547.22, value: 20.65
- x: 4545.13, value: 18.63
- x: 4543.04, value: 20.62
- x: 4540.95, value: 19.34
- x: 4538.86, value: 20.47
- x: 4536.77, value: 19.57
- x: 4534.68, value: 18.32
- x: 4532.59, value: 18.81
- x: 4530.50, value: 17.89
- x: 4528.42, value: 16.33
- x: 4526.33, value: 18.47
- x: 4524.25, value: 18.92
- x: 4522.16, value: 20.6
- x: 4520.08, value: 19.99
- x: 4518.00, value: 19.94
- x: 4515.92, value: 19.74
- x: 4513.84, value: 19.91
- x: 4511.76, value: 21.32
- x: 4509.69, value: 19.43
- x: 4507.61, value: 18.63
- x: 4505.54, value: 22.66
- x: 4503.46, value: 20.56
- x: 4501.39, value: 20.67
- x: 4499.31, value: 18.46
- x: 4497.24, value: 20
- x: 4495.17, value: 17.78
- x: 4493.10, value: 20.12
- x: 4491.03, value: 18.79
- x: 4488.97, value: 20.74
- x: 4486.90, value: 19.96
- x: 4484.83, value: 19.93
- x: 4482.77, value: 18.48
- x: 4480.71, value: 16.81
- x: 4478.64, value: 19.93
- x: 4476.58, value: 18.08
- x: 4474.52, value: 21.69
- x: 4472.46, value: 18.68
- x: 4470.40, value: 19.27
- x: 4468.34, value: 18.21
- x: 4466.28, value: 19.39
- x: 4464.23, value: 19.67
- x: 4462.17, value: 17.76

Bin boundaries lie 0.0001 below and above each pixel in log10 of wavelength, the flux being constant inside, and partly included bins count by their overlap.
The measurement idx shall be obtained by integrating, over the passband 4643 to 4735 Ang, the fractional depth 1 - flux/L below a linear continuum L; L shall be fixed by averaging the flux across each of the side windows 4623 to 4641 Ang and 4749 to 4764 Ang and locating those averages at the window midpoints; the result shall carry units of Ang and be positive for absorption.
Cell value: 4.3 Ang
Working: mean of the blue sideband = 20.1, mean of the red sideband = 19.2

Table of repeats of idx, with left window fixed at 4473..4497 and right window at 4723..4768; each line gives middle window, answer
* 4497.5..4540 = -0.6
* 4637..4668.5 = 0.7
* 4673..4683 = 0.3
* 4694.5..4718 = 1.0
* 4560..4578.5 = -1.2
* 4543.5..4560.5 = -0.2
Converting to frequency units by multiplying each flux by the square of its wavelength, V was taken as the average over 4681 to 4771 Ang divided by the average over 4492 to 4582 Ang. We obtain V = 1.05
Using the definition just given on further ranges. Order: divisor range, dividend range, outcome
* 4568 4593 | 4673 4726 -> 1.05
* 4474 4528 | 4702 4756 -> 1.07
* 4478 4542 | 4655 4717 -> 1.03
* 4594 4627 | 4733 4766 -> 1.04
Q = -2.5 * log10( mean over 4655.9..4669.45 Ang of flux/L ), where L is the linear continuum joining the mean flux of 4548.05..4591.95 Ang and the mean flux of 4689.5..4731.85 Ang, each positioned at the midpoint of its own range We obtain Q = 0.05 mag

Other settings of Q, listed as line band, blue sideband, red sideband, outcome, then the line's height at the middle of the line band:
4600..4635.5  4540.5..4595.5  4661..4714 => -0.040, 19.1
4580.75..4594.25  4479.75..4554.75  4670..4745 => 0.060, 19.2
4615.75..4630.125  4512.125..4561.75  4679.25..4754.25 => -0.052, 19.2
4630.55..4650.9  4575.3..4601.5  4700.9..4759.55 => -0.038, 18.7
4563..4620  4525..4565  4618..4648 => 0.013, 19.5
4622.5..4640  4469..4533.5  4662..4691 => -0.071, 18.9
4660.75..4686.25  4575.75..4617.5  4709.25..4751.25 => 0.019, 18.8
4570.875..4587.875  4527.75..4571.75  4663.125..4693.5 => 0.040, 19.4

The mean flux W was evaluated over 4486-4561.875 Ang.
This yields 19.5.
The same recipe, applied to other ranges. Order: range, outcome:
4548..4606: 19.3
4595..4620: 19.2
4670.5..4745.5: 18.9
